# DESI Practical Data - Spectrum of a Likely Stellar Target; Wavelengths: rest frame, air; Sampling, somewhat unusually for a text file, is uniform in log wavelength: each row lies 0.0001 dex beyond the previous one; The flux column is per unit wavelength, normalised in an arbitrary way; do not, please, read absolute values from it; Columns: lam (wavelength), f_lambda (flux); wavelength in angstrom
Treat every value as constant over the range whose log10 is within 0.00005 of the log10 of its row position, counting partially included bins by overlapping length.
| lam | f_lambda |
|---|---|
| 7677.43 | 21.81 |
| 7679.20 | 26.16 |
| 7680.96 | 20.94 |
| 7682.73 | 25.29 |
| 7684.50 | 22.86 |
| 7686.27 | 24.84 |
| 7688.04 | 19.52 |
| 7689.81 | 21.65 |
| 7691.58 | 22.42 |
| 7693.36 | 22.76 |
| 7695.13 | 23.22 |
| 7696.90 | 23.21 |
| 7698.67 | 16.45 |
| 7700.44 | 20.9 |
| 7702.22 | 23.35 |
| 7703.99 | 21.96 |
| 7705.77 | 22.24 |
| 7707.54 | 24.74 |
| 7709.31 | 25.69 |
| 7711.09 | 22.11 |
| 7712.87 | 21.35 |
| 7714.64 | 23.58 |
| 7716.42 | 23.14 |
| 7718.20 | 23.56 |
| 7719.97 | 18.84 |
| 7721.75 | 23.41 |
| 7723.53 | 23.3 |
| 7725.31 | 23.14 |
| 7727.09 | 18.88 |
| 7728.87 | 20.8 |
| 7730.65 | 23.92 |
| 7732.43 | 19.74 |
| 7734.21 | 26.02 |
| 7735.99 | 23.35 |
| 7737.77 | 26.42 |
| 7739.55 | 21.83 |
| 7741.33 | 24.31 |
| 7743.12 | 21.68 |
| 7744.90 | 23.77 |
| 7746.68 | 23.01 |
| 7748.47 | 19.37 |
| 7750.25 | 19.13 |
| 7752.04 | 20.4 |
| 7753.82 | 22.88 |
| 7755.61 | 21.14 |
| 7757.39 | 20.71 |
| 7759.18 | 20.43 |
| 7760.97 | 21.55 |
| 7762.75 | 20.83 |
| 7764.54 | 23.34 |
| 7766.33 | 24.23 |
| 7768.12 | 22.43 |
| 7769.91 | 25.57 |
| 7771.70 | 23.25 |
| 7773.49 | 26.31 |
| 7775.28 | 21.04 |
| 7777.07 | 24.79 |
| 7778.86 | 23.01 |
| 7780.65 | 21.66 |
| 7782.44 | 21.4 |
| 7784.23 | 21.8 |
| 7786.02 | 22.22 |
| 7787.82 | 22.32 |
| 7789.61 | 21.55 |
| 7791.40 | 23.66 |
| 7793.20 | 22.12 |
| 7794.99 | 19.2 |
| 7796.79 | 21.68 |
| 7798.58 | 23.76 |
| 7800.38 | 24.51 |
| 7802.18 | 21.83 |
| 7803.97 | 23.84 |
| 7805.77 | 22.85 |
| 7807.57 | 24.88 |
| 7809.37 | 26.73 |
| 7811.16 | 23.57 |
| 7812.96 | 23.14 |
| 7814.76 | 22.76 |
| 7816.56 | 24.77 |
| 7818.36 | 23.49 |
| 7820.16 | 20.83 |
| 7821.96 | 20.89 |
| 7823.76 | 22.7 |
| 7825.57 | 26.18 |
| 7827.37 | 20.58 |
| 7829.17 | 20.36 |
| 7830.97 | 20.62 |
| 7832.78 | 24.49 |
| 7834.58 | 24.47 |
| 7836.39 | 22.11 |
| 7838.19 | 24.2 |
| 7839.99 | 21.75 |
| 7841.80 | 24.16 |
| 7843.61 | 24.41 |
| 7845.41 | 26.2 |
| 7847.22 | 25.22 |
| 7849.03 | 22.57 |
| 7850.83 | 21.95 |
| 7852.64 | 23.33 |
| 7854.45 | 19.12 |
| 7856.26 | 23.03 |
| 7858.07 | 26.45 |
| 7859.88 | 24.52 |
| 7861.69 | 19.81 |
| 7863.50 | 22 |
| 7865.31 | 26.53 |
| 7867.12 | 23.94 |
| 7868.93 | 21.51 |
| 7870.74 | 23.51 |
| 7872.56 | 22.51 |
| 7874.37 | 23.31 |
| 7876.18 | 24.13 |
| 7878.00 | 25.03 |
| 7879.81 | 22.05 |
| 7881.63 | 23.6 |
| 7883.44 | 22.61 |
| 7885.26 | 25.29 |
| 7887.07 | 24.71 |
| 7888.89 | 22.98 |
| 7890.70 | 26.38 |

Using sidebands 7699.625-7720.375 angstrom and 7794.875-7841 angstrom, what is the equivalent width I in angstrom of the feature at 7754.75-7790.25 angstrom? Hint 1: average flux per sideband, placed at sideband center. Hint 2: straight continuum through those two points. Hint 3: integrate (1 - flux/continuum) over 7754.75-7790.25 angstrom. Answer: 0.6 angstrom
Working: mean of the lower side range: 22.7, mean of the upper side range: 23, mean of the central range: 22.5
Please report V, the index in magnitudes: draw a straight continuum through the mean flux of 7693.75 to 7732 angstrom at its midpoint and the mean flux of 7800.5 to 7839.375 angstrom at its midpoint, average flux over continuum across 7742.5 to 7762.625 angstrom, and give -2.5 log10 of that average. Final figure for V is 0.065 mag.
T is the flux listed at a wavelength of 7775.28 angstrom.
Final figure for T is 21.04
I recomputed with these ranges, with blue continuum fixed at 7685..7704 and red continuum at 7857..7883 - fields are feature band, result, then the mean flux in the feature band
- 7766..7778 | -0.7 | 23.9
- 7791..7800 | 0.3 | 22.1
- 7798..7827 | -0.7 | 23.5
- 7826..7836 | 0.4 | 22.3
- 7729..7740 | -0.6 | 23.4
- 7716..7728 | 0.1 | 22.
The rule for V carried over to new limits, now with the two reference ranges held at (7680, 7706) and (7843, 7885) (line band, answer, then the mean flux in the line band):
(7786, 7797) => 0.05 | 21.8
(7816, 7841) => 0.02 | 22.7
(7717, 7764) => 0.02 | 22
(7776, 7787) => 0.01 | 22.5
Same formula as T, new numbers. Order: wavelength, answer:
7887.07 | 24.71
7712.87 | 21.35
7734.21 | 26.02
